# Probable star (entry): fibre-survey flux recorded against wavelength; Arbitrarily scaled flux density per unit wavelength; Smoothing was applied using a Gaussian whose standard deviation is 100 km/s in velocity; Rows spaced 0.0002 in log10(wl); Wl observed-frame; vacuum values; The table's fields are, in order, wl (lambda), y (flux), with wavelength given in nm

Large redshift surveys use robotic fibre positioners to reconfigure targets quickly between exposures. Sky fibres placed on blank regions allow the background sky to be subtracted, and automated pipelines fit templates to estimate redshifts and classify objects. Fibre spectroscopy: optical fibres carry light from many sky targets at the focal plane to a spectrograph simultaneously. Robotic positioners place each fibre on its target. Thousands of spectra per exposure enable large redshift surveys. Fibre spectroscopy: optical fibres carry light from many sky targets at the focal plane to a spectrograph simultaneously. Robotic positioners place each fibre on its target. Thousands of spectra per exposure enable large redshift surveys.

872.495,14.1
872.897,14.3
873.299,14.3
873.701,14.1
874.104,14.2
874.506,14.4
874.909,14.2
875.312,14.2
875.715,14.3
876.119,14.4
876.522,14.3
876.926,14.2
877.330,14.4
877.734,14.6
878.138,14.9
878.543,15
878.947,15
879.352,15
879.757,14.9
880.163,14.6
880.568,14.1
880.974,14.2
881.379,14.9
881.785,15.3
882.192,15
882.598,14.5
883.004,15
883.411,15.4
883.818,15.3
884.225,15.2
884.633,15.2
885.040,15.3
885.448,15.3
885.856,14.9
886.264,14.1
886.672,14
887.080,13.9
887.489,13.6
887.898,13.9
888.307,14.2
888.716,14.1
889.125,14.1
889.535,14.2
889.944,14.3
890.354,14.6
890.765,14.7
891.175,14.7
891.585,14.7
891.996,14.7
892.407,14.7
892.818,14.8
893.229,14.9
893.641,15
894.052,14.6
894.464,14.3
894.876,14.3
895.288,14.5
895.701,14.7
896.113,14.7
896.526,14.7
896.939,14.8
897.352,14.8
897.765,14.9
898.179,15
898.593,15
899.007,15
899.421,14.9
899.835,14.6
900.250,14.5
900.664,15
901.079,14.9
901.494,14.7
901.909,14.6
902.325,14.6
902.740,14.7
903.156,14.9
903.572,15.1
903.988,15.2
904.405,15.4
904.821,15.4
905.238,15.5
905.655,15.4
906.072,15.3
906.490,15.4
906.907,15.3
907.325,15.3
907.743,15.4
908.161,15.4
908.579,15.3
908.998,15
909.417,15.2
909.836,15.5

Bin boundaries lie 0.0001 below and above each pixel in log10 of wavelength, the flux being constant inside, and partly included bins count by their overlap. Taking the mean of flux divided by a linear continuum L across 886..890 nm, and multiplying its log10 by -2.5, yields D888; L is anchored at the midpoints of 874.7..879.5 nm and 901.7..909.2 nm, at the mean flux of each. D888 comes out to 0.06 mag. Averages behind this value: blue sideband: 14.5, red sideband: 15.2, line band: 14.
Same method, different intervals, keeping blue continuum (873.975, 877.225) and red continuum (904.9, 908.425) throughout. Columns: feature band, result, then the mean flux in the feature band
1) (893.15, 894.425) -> 0.012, 14.8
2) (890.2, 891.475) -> 0.011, 14.7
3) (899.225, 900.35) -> 0.033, 14.7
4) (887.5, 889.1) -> 0.054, 14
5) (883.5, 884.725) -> -0.048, 15.2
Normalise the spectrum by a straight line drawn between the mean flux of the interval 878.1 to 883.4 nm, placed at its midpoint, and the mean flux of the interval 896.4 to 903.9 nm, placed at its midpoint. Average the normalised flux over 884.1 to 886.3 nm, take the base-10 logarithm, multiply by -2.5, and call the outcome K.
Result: -0.02 mag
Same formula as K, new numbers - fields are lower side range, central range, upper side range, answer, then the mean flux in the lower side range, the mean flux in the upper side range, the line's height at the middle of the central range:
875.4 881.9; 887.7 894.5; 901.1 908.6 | 0.03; 14.6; 15.2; 14.9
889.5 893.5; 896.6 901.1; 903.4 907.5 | 0.01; 14.7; 15.3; 15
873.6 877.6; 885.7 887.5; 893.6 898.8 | 0.03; 14.3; 14.7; 14.5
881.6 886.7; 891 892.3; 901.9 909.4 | 0.03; 15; 15.2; 15.1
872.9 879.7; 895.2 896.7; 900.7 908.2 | 0.02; 14.5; 15.1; 14.9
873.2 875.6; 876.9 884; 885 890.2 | -0.04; 14.2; 14.3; 14.3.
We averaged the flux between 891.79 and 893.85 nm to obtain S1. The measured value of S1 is 14.8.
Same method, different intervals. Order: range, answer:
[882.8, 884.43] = 15.2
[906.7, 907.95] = 15.3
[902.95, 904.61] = 15.1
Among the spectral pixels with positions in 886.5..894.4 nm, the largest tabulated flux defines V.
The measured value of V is 15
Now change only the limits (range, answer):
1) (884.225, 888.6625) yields 15.3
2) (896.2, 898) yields 14.9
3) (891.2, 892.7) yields 14.7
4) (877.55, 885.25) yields 15.4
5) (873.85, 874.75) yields 14.4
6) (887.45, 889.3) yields 14.2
